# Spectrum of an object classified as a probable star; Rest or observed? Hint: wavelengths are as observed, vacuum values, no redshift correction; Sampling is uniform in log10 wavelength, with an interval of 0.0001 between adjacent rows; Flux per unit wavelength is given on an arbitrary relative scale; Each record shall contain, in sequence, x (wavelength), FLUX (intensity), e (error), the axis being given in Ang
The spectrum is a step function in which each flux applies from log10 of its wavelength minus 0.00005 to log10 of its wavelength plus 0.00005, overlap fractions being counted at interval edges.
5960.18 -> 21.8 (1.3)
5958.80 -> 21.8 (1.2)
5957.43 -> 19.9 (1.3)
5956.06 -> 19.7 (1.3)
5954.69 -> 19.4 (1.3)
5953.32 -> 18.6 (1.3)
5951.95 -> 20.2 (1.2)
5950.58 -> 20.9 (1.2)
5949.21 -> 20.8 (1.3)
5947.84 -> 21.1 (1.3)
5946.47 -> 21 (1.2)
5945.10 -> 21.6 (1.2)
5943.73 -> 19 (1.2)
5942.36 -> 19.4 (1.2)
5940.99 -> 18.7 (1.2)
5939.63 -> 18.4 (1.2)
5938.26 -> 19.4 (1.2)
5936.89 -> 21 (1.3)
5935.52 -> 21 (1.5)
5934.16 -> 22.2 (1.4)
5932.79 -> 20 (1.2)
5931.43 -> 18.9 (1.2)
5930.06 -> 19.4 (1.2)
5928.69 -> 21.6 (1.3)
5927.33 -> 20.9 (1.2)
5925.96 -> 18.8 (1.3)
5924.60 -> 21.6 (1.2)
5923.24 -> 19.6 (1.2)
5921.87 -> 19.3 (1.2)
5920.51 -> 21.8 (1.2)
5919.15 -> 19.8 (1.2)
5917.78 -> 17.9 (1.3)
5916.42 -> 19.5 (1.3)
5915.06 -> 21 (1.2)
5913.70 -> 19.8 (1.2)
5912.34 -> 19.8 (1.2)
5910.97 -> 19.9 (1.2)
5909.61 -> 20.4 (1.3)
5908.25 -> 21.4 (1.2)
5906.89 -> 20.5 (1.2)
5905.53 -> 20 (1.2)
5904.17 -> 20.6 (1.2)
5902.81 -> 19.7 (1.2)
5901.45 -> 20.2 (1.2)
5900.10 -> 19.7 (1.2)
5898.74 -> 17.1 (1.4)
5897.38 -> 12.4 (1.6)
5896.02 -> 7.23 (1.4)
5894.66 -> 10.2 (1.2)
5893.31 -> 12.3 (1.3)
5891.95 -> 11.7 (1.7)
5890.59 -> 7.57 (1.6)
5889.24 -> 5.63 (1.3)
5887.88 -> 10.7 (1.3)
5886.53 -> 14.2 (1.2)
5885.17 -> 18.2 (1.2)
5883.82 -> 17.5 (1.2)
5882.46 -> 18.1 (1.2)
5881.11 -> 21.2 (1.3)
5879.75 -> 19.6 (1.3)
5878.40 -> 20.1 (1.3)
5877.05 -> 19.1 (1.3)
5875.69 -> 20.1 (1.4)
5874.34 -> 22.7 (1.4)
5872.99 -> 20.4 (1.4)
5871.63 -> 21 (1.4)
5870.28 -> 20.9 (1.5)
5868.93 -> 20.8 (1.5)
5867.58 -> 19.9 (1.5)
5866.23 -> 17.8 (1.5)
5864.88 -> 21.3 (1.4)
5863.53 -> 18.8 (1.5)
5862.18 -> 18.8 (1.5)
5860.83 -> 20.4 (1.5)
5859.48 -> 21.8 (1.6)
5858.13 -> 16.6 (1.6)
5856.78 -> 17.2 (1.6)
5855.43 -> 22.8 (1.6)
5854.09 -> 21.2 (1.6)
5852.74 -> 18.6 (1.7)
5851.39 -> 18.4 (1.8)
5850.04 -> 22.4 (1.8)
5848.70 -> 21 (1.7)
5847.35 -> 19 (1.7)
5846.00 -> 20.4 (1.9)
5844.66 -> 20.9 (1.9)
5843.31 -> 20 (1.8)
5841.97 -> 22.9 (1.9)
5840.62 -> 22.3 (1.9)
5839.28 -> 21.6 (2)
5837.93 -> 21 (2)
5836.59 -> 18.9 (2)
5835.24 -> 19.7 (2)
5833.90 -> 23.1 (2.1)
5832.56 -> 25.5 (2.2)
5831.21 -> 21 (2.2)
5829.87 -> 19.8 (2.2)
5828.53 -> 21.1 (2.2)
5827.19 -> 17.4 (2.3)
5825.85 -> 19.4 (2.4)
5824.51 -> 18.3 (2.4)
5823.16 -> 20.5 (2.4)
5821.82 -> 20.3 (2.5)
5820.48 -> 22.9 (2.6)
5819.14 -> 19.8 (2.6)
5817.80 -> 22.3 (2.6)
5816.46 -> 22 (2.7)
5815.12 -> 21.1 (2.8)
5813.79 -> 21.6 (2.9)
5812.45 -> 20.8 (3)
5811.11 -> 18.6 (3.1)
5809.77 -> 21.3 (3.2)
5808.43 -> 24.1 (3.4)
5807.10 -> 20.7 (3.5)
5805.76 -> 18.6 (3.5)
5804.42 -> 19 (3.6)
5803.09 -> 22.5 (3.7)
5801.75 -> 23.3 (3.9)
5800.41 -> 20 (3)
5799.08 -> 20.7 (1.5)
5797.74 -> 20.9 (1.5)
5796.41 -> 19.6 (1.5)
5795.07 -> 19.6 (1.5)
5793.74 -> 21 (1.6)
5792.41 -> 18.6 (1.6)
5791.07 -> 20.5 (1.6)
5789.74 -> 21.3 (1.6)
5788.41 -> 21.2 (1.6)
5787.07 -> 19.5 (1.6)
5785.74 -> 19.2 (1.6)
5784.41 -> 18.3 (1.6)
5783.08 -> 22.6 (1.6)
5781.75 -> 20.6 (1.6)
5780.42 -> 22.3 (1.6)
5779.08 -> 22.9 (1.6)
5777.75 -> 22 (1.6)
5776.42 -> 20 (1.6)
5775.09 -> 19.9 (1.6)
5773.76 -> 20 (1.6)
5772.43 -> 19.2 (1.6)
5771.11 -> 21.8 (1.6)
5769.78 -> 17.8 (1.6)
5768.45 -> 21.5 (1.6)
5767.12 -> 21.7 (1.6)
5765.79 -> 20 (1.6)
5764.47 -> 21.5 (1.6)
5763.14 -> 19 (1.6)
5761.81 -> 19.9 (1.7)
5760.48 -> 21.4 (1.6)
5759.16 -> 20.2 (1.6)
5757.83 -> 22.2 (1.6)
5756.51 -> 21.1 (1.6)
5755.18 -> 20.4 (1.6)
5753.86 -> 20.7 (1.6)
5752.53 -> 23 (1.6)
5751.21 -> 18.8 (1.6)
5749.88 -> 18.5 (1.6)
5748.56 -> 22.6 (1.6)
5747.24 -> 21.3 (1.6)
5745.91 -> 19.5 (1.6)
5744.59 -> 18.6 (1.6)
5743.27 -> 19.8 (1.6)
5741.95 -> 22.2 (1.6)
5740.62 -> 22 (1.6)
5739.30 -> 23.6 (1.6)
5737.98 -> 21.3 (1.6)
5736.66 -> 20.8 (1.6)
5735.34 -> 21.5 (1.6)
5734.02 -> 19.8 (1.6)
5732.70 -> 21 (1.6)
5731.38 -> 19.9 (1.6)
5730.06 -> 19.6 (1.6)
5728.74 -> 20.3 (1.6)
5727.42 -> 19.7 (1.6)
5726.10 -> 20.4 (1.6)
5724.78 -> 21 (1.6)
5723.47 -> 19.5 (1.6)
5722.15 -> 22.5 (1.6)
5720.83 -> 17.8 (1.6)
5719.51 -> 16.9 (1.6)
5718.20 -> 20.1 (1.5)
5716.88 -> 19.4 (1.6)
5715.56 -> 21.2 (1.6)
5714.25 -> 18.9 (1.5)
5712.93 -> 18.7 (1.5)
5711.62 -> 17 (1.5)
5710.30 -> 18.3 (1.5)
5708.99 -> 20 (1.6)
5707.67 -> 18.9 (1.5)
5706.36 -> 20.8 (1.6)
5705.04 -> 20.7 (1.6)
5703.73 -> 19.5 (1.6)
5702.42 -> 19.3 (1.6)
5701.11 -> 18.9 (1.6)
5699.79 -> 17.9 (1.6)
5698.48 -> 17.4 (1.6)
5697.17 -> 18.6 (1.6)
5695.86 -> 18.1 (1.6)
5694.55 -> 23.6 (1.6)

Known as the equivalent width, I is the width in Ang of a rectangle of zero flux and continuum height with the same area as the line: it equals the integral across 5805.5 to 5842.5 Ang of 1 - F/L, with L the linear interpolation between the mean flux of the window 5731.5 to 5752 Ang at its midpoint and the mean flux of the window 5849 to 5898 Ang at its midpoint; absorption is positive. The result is -4.5 Ang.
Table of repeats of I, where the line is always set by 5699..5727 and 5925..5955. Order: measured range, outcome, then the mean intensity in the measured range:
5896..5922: 1.1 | 19.2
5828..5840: -0.9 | 21.3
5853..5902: 6.3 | 17.4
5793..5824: -1.9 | 20.9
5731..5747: -1.1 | 20.9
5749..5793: -2.1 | 20.5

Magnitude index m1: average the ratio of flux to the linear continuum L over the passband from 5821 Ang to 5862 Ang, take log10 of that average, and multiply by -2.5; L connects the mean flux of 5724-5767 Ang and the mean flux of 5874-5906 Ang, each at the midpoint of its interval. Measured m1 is -0.16 mag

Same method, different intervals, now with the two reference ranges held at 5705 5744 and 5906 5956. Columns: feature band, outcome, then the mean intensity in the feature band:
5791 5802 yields -0.01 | 20.4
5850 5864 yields 0.03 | 19.6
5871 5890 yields 0.14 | 17.7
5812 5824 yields -0.06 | 21.2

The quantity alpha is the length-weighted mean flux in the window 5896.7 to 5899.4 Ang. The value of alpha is 14.7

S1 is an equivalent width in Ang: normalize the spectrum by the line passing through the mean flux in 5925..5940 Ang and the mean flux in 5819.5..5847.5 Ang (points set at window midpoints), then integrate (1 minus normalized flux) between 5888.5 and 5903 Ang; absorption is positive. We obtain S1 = 5.4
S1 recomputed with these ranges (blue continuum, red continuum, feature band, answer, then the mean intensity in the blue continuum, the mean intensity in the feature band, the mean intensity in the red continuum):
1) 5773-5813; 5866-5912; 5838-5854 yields -1.6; 20.6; 20.7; 17.3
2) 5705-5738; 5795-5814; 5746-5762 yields -0.5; 19.8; 20.8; 20.8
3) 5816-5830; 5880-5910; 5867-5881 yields -2.8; 20.3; 20.5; 15.8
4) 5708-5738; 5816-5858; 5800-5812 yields -0.3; 19.8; 20.9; 20.6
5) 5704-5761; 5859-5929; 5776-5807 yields -1.7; 20.3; 20.6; 18.3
